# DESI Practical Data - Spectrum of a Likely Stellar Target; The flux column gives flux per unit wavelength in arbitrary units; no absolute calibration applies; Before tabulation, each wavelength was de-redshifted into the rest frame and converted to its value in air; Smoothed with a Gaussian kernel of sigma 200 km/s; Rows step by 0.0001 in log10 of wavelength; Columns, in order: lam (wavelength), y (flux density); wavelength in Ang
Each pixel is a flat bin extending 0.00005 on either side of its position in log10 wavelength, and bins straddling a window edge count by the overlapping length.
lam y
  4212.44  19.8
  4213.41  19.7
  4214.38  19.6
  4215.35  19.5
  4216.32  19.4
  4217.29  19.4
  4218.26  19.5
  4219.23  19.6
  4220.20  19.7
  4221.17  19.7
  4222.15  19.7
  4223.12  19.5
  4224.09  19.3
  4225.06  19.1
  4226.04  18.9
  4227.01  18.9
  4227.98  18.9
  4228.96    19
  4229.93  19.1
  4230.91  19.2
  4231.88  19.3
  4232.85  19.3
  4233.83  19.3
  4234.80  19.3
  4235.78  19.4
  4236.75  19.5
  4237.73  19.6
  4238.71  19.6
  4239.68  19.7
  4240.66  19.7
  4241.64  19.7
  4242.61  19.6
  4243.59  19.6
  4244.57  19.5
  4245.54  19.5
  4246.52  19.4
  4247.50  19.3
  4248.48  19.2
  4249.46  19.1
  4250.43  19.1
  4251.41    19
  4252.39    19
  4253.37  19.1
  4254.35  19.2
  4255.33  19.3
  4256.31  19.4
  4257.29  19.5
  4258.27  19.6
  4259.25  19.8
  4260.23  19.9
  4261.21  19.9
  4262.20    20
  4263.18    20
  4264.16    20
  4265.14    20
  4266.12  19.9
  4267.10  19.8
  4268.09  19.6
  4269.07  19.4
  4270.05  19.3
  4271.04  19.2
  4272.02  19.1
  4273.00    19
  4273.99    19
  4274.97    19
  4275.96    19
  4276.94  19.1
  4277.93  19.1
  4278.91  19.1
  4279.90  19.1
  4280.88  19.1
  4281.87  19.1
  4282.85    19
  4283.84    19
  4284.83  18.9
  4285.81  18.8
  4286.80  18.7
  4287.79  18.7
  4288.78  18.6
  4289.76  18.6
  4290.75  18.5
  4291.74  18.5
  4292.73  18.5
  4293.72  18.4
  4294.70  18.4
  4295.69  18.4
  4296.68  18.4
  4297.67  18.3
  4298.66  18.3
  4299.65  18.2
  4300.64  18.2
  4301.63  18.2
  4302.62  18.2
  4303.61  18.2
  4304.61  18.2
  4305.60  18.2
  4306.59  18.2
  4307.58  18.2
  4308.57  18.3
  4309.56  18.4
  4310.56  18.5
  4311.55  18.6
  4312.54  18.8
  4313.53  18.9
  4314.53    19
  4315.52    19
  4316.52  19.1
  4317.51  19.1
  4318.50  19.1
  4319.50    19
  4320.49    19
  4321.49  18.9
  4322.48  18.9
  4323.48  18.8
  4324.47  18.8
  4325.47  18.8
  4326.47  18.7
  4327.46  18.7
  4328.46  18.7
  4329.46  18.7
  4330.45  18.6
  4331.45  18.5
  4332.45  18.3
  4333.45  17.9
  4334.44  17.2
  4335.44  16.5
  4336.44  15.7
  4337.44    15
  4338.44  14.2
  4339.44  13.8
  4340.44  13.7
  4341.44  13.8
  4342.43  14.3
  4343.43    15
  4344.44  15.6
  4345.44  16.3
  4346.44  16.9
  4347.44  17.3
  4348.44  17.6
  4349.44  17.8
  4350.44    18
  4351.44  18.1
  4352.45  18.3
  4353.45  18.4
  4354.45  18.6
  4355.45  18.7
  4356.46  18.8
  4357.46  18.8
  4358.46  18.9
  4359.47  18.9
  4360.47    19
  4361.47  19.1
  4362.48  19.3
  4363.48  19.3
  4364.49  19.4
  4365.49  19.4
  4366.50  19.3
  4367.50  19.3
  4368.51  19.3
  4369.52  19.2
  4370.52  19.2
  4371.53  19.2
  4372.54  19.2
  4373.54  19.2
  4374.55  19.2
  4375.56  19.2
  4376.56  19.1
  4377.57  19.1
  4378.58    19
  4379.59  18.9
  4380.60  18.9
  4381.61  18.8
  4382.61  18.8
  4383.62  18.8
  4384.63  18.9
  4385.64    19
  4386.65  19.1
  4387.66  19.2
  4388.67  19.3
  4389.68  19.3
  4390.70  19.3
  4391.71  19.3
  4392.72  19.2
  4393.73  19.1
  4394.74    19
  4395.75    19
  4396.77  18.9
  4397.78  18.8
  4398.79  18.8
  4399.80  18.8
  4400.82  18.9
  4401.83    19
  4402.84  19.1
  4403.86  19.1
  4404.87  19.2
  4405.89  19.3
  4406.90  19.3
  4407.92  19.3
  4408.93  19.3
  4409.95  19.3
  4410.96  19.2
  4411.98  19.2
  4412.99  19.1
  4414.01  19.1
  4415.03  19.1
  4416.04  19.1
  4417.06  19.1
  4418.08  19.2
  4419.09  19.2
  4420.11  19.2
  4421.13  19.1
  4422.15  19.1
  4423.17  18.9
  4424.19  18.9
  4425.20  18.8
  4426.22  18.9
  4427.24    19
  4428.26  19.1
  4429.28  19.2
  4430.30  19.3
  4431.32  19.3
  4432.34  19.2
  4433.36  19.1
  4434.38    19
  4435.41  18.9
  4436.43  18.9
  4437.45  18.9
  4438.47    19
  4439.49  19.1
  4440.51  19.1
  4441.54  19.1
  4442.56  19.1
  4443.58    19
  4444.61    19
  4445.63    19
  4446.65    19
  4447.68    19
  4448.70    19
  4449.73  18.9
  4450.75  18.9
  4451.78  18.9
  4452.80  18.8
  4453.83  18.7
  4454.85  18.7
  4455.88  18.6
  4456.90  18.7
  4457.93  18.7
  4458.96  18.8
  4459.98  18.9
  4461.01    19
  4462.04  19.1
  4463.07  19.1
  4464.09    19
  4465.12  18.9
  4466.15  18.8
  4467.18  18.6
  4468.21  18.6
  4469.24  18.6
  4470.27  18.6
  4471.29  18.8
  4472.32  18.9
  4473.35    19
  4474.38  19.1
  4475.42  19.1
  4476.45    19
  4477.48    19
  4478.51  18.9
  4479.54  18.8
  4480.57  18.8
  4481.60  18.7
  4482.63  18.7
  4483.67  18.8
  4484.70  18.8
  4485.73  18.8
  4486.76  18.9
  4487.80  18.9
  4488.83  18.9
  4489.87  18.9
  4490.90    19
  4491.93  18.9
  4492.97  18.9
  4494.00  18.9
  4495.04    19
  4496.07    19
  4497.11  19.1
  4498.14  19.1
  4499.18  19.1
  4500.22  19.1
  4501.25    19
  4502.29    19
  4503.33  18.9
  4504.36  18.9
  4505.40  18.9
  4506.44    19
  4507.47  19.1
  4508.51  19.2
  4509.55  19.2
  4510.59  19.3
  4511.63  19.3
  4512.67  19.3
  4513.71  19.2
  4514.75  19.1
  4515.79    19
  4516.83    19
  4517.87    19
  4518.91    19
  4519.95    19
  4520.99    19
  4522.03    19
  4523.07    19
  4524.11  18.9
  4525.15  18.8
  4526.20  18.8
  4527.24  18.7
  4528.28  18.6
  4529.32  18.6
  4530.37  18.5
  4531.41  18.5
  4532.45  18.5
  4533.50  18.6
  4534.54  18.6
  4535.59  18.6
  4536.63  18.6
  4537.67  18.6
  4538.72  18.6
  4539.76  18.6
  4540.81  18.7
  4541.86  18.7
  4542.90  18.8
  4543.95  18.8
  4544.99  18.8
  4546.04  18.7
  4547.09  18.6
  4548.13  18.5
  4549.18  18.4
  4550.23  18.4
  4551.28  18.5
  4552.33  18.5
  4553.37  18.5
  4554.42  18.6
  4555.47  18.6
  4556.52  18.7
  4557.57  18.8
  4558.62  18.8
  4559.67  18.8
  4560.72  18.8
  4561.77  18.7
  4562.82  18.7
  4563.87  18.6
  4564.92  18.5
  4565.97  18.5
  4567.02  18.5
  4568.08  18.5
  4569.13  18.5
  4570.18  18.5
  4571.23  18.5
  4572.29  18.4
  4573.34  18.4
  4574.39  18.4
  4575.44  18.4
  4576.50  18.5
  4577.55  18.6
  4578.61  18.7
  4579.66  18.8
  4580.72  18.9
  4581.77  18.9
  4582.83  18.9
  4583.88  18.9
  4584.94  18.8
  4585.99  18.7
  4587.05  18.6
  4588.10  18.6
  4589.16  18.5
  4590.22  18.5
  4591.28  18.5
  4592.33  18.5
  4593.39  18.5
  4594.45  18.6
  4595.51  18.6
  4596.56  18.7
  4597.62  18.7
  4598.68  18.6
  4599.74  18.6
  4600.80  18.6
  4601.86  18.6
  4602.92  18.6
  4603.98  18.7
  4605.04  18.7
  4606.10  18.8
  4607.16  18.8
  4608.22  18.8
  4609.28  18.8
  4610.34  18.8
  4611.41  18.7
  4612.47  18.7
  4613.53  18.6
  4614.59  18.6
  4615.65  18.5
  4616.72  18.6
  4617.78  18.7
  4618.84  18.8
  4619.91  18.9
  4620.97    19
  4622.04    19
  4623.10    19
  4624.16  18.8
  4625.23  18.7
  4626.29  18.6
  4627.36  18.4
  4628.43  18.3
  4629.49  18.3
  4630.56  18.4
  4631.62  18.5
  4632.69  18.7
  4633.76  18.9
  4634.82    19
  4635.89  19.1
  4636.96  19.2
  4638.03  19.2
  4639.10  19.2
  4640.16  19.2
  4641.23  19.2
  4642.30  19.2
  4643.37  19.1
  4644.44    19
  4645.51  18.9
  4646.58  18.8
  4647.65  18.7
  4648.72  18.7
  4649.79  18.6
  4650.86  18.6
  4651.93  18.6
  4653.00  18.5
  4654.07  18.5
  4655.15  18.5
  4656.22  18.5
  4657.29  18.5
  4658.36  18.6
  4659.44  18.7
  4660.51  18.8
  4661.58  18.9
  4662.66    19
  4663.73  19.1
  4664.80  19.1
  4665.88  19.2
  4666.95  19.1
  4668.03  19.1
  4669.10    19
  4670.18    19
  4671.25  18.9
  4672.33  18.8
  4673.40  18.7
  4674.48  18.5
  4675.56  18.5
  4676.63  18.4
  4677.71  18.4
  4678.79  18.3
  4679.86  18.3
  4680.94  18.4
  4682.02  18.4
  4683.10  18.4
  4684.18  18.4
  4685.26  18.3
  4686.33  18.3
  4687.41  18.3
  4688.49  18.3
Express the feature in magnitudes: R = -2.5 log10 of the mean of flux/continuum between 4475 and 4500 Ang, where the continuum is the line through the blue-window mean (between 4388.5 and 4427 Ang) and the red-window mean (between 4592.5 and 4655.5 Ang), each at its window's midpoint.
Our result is 0.00 mag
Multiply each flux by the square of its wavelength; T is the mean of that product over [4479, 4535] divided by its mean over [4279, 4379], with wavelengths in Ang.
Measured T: 1.12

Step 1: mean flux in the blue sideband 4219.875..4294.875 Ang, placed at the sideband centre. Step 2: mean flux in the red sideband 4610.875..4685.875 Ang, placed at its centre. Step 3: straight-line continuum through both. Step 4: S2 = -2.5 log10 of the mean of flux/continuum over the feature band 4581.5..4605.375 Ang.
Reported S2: 0.01 mag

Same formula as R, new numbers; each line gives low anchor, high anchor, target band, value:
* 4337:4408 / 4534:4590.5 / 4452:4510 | -0.02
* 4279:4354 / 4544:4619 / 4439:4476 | -0.03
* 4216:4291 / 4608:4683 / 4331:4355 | 0.16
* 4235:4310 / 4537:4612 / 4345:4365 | 0.03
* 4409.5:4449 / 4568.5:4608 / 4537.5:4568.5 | 0.01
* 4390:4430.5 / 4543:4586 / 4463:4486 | 0.00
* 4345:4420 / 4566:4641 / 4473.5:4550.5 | 0.00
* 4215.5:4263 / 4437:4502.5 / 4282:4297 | 0.04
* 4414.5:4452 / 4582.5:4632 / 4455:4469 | 0.01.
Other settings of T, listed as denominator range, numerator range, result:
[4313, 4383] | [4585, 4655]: 1.16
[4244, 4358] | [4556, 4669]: 1.17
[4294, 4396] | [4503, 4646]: 1.13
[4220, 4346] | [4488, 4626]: 1.14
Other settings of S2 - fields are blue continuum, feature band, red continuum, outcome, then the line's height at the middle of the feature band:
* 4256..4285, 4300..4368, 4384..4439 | 0.074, 19.3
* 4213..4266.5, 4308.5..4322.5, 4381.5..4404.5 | 0.022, 19.2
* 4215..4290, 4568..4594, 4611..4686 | 0.014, 18.8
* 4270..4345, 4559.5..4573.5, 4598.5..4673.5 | 0.005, 18.7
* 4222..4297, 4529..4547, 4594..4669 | 0.015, 18.9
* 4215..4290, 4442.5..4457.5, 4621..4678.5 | 0.010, 19.1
